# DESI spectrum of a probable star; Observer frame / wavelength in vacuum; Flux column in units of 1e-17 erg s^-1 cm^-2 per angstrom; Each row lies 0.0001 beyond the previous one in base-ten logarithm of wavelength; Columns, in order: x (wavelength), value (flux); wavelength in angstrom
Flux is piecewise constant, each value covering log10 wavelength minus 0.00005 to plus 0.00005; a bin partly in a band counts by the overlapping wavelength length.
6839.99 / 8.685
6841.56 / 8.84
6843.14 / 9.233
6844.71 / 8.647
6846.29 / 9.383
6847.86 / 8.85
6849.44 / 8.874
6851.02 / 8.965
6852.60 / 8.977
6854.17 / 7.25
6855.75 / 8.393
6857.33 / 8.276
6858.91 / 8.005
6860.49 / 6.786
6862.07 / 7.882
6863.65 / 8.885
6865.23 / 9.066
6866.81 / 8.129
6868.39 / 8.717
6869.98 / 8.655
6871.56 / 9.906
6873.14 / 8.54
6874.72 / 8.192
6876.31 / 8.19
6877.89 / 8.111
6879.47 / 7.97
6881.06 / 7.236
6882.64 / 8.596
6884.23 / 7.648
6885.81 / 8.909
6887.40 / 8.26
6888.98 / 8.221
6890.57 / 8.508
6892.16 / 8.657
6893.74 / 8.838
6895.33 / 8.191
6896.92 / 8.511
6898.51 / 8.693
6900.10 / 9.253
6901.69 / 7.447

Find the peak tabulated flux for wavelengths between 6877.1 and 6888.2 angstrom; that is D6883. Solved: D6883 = 8.909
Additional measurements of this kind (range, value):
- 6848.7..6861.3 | 8.977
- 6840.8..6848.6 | 9.383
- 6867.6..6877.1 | 9.906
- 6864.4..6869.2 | 9.066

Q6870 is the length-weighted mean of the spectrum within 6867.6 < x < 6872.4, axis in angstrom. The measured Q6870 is 9.08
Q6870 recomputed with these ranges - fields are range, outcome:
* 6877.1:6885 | 7.91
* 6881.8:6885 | 8.11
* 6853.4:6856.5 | 7.81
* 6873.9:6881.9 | 7.95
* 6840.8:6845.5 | 8.91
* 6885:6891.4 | 8.47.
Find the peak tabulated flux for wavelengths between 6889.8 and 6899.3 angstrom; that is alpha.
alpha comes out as 8.838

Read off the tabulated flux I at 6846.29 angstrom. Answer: 9.383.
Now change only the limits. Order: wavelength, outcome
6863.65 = 8.885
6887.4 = 8.26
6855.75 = 8.393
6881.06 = 7.236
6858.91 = 8.005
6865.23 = 9.066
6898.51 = 8.693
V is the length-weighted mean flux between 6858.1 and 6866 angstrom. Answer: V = 8.12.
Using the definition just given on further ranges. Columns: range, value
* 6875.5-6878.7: 8.15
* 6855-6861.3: 7.86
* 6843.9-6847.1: 9.04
